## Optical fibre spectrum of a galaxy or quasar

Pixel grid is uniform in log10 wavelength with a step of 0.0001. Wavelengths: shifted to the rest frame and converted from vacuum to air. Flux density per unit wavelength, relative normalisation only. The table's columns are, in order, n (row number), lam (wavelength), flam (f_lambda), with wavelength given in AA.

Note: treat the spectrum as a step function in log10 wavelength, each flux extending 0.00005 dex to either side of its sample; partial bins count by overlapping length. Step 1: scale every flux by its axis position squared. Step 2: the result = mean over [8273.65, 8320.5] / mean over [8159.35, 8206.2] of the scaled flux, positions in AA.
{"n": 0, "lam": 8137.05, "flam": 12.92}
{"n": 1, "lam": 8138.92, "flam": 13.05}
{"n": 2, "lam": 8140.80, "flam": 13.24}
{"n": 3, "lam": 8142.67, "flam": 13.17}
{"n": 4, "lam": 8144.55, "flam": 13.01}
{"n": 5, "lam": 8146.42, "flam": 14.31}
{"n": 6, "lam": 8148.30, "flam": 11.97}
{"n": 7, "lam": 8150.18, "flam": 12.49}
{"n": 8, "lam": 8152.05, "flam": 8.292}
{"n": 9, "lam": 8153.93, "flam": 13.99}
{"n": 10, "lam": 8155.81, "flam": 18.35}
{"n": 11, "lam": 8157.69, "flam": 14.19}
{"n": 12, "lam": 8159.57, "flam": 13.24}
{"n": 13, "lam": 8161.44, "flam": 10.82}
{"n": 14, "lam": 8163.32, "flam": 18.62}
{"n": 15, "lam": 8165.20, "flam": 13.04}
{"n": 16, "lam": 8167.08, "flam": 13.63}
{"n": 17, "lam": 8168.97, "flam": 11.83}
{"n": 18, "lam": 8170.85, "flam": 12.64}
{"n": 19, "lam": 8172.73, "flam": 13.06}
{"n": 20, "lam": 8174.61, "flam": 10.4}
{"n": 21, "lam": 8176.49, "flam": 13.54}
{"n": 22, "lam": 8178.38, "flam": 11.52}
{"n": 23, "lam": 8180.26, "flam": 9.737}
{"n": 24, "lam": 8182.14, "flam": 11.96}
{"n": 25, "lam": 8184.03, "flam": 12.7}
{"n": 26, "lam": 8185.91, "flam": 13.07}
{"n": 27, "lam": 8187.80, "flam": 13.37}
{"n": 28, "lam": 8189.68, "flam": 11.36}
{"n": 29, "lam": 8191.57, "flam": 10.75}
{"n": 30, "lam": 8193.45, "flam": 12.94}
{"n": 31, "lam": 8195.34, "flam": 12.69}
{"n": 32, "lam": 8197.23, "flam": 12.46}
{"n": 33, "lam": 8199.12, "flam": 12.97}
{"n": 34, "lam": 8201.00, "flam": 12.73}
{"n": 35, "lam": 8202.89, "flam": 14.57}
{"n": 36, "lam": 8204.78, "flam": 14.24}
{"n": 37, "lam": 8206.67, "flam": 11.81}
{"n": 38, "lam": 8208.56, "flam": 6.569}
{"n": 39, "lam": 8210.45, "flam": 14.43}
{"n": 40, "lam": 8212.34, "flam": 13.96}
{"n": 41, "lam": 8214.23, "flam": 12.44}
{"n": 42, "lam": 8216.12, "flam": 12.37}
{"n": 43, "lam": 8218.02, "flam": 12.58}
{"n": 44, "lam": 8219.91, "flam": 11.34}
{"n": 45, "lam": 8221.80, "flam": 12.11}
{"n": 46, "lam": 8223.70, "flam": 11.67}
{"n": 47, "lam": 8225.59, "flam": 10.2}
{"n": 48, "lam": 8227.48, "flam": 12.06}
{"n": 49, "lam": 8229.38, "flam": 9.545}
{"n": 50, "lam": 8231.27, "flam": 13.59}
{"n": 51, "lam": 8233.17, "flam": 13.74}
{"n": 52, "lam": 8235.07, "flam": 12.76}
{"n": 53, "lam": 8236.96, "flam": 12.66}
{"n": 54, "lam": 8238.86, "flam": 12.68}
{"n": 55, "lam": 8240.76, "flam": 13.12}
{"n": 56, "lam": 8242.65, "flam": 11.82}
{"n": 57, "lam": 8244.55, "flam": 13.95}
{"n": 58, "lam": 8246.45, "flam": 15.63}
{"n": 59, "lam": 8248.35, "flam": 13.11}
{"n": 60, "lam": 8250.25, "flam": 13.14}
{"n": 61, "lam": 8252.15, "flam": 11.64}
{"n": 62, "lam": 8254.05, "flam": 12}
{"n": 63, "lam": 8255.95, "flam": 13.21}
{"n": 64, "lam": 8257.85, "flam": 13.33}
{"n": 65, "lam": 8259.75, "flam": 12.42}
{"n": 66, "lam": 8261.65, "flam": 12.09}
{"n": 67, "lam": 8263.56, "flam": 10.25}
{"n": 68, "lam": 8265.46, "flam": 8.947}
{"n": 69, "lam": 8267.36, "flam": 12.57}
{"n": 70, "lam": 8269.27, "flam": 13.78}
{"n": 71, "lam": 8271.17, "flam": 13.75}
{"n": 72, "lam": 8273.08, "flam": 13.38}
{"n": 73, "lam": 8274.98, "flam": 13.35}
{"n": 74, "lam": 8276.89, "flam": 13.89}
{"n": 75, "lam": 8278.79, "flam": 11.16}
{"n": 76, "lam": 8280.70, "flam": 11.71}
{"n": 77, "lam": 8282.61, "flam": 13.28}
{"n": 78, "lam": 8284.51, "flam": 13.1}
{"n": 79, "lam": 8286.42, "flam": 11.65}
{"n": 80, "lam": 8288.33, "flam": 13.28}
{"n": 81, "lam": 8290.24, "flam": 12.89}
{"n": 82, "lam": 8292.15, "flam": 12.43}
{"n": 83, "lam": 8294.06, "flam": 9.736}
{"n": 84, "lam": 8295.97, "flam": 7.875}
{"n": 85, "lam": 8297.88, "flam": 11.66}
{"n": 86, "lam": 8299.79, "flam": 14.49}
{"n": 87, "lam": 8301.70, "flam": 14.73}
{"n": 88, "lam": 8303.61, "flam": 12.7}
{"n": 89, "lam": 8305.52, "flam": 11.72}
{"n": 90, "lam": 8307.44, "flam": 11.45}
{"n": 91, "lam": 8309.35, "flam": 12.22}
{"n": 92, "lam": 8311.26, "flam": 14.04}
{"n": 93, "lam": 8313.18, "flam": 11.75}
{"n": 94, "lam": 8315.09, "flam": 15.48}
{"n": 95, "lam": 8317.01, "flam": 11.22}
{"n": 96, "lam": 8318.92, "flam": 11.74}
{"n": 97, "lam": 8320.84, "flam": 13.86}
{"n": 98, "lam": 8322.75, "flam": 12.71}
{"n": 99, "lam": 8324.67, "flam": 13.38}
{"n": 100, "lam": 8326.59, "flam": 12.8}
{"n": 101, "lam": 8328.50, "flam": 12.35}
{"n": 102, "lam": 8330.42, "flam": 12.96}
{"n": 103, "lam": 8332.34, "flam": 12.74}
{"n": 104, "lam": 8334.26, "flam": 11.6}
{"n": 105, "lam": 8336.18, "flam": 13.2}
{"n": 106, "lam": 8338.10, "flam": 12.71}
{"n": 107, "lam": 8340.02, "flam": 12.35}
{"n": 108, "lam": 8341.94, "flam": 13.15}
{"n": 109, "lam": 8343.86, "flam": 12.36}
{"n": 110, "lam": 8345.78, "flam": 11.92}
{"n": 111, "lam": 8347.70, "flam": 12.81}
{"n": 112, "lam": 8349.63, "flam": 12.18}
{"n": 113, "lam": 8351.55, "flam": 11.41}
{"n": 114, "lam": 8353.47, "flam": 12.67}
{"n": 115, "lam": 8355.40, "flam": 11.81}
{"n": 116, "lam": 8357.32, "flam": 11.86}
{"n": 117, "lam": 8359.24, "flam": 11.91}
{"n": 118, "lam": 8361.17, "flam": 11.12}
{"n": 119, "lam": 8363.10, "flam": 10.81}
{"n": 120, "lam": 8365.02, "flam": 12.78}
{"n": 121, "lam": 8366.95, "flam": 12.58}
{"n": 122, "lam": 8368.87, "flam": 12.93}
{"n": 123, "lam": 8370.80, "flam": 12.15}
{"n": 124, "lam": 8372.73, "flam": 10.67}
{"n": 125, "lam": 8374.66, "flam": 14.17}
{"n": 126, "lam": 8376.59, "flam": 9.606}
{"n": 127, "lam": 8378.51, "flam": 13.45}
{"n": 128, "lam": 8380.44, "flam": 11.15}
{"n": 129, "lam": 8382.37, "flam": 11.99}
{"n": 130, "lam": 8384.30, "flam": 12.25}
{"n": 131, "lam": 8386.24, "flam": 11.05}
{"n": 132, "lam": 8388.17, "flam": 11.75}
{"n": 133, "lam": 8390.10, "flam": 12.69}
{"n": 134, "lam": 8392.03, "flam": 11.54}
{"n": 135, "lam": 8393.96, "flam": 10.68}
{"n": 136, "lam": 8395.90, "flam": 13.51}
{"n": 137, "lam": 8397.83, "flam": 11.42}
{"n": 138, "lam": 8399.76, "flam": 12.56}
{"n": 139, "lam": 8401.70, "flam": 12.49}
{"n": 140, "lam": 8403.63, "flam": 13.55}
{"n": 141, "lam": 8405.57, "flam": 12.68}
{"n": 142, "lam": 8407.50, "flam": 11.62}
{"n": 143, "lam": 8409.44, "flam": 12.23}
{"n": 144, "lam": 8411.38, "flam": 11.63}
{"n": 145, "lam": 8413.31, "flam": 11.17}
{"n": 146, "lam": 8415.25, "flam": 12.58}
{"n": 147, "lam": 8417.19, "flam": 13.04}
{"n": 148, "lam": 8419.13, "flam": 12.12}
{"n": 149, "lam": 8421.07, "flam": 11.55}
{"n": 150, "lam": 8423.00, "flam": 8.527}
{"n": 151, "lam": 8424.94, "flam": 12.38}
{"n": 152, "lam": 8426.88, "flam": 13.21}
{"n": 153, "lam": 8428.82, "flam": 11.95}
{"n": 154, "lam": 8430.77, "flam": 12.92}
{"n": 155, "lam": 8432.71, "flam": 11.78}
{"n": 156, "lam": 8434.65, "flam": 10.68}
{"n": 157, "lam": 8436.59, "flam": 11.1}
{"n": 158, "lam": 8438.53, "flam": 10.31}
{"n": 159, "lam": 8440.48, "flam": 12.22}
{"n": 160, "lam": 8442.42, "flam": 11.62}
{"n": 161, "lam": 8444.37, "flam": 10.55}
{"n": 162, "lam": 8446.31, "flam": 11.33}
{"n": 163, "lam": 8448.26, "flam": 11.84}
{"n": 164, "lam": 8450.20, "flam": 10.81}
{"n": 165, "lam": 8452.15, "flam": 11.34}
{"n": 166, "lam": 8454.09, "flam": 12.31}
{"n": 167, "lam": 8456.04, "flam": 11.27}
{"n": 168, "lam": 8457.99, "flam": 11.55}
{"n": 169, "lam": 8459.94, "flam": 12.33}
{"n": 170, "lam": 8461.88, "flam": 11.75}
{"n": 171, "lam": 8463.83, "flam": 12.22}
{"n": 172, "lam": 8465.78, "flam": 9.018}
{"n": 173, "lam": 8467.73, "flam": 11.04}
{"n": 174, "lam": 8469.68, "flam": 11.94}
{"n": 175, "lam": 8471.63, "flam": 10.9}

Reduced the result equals 1.01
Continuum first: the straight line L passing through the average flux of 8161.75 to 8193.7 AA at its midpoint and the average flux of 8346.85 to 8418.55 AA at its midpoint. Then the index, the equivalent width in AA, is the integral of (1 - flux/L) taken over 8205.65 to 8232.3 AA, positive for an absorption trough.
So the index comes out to 1.46 AA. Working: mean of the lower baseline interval 12.6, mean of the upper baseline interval 12.1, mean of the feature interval 11.8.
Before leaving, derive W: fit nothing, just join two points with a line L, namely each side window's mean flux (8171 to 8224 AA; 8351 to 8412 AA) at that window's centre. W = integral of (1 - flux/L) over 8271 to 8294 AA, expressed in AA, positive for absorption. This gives -1.0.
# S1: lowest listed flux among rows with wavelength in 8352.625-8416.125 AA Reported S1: 9.606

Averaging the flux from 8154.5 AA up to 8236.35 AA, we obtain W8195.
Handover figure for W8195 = 12.6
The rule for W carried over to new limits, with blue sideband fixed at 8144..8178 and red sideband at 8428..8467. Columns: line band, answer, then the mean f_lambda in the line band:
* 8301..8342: -1.8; 12.7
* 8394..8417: -1.1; 12.3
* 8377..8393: -0.1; 11.9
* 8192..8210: 0.8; 12.3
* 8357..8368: 0.1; 11.9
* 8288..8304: 0.3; 12.1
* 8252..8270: 0.8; 12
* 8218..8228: 1.0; 11.6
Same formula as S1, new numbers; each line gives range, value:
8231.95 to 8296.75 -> 7.875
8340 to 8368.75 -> 10.81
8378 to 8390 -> 11.05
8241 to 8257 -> 11.64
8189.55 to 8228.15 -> 6.569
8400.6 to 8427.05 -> 8.527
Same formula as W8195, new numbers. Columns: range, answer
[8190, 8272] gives 12.4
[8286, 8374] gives 12.3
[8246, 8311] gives 12.4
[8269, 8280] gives 13.2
